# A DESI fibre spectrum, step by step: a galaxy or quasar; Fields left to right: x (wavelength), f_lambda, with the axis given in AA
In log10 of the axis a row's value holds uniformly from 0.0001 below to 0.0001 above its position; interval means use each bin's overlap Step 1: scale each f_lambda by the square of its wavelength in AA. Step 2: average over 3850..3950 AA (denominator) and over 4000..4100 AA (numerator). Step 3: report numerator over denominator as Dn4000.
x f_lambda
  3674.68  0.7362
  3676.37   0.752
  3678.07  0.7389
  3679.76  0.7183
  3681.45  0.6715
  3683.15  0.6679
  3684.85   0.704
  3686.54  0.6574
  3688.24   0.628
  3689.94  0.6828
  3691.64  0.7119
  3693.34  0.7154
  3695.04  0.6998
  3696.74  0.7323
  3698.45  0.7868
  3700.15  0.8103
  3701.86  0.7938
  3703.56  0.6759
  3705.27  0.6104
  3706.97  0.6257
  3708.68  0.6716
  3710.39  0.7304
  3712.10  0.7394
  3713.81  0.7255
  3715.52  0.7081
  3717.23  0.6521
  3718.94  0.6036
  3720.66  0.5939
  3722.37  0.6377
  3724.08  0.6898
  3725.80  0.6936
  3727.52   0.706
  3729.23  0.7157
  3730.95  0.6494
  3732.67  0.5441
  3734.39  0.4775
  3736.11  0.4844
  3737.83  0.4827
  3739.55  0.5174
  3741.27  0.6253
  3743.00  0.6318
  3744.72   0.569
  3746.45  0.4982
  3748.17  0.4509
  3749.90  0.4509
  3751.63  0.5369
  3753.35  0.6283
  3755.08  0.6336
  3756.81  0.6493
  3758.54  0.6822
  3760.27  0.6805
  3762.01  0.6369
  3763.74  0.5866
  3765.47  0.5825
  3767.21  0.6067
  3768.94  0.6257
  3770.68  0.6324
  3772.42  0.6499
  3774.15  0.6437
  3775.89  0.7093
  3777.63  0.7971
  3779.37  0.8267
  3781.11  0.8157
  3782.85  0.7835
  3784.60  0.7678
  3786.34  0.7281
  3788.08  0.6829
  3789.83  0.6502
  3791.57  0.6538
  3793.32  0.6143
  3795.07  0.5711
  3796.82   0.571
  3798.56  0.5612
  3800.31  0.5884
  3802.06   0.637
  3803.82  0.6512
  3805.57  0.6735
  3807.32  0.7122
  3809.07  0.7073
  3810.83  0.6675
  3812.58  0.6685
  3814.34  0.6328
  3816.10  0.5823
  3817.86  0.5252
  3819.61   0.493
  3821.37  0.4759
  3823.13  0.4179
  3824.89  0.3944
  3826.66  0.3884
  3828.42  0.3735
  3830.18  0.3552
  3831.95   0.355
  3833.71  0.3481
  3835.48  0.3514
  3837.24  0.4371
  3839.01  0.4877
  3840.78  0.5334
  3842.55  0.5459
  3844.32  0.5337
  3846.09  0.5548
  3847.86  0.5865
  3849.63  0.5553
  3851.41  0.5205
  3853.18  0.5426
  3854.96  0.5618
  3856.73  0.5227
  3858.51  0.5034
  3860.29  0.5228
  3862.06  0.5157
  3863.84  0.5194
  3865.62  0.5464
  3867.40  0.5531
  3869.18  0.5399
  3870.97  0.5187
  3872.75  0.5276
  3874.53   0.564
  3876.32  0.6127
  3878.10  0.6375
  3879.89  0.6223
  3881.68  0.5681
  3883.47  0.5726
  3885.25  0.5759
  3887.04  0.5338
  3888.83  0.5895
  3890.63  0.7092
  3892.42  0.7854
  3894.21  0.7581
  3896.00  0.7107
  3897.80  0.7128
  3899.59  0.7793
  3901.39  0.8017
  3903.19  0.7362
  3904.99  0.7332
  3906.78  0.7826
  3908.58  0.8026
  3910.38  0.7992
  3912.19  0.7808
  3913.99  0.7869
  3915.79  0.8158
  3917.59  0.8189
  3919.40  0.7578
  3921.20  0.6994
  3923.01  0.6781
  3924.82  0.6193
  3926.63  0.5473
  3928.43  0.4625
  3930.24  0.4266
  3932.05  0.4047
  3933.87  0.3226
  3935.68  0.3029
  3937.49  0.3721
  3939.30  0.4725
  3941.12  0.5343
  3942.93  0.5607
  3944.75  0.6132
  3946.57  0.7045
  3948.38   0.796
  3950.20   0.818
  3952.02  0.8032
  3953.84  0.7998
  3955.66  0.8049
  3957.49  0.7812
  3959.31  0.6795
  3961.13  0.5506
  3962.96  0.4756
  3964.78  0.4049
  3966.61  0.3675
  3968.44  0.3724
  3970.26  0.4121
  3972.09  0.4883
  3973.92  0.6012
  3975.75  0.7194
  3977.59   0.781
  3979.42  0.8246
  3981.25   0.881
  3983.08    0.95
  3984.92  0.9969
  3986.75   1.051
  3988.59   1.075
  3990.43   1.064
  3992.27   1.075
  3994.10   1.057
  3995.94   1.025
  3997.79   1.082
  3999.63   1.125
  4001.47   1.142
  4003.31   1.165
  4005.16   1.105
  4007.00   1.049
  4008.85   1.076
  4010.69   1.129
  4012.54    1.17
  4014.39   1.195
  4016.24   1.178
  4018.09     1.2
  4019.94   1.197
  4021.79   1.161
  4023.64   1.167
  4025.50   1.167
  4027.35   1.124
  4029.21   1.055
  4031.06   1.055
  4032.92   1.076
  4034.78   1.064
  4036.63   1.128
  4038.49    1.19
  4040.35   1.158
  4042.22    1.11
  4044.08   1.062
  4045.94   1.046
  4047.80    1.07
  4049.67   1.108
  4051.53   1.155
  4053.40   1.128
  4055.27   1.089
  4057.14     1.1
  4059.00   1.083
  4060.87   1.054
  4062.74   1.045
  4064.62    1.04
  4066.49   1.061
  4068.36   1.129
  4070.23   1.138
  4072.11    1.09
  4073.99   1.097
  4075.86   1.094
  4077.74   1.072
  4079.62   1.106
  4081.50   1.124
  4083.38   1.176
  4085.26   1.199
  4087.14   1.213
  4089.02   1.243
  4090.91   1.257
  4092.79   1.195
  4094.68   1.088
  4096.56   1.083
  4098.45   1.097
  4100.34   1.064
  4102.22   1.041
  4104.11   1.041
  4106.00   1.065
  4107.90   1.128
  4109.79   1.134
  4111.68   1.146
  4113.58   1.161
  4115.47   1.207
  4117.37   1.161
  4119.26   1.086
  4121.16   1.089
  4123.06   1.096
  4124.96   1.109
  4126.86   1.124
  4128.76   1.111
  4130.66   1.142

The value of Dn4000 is 2.0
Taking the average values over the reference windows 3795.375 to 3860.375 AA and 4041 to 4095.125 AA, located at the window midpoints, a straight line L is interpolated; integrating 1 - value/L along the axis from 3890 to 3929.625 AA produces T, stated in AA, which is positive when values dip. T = -0.1 AA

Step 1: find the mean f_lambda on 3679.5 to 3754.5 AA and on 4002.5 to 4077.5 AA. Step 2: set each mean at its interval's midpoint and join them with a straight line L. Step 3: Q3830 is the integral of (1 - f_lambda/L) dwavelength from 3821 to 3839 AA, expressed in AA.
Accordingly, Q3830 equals 9.3 AA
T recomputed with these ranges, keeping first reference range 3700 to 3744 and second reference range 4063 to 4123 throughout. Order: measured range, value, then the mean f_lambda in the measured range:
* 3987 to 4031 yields -4.56 AA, 1.12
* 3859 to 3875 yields 5.74 AA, 0.533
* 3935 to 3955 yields 6.66 AA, 0.622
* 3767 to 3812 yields 3.35 AA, 0.675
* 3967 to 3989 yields 5.17 AA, 0.747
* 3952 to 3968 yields 5.67 AA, 0.612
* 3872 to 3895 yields 6.27 AA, 0.62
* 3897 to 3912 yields 1.87 AA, 0.769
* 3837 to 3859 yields 7.45 AA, 0.533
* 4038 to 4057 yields -0.82 AA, 1.11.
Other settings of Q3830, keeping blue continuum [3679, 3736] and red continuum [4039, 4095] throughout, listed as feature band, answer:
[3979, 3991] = 0.43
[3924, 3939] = 8.18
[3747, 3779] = 5.26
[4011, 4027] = -1.75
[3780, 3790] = 0.33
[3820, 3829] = 4.44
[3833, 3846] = 5.73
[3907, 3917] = 1.42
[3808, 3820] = 2.82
